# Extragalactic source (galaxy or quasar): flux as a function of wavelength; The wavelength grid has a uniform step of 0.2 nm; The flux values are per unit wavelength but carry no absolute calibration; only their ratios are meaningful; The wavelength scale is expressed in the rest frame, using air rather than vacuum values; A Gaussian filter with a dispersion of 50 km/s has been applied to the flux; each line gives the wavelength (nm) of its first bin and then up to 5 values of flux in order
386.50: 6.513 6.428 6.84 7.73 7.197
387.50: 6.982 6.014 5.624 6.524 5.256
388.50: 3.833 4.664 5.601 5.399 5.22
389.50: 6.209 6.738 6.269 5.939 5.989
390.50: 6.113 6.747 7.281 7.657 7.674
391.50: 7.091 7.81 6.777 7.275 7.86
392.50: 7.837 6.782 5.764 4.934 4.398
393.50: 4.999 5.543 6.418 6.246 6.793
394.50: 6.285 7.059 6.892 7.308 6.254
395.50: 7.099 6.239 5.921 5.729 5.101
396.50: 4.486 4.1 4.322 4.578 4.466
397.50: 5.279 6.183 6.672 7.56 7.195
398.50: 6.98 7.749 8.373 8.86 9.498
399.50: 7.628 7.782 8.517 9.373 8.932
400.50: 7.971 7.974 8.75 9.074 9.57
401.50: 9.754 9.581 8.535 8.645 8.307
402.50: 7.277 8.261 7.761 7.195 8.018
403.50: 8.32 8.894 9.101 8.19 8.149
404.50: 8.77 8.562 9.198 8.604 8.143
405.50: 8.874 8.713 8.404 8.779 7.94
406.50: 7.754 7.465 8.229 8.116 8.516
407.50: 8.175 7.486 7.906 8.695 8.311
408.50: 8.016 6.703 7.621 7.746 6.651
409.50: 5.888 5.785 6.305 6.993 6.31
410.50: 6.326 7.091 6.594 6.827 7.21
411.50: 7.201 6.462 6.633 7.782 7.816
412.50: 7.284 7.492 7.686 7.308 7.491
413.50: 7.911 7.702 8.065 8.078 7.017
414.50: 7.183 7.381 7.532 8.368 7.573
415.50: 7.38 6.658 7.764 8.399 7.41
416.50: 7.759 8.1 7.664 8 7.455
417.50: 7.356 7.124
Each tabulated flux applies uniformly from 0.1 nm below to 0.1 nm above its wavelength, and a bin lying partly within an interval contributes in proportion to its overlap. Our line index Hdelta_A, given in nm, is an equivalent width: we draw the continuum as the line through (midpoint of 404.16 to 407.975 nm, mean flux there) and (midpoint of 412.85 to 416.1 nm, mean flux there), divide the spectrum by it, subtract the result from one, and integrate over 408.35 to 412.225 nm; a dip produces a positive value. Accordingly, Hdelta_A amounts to 0.52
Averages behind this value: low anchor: 8.31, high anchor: 7.59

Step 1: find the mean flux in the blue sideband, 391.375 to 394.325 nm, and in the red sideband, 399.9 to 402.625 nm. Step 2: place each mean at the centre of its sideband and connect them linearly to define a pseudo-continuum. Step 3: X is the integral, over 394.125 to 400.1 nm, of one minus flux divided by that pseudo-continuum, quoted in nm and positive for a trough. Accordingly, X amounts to 0.78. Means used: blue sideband 6.44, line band 6.63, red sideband 8.74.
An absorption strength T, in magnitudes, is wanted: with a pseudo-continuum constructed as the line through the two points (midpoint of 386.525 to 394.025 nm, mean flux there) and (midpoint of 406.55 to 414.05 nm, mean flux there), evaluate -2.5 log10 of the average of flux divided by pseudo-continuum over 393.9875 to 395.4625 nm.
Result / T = -0.03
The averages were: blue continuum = 6.31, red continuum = 7.35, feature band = 6.71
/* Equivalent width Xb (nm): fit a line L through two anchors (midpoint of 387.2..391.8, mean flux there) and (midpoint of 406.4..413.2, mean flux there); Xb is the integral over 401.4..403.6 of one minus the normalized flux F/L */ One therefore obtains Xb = -0.45 nm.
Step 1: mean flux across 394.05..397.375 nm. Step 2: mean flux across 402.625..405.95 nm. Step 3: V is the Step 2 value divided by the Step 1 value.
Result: 1.4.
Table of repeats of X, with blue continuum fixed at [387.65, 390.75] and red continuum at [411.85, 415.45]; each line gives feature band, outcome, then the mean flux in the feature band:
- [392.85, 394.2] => 0.135 nm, 5.46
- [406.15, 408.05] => -0.243 nm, 8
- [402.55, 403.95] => -0.279 nm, 8.16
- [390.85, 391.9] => -0.274 nm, 7.44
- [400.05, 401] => -0.284 nm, 8.56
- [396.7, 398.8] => 0.128 nm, 6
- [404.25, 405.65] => -0.345 nm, 8.63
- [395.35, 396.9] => 0.194 nm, 5.47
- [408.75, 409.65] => 0.043 nm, 6.9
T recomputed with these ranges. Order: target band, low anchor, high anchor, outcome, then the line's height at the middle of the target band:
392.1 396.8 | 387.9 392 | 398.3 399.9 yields 0.16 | 7.14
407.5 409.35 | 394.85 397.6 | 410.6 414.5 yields -0.13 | 6.89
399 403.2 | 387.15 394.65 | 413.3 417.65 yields -0.24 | 6.85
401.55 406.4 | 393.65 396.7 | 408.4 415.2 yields -0.25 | 6.71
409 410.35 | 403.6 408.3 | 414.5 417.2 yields 0.23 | 8.11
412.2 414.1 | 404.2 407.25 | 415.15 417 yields 0.03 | 7.86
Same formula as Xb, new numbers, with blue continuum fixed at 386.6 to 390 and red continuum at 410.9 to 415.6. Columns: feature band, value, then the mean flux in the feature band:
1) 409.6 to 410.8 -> 0.13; 6.47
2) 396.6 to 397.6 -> 0.30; 4.55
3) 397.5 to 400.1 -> -0.43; 7.72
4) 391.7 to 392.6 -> -0.18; 7.48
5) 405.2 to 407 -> -0.31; 8.26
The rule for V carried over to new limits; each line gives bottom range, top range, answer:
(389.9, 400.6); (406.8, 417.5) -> 1.11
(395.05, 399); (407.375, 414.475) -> 1.20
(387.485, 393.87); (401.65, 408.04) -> 1.34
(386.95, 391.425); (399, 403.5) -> 1.37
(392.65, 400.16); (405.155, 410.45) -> 1.19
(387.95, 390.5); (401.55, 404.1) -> 1.48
